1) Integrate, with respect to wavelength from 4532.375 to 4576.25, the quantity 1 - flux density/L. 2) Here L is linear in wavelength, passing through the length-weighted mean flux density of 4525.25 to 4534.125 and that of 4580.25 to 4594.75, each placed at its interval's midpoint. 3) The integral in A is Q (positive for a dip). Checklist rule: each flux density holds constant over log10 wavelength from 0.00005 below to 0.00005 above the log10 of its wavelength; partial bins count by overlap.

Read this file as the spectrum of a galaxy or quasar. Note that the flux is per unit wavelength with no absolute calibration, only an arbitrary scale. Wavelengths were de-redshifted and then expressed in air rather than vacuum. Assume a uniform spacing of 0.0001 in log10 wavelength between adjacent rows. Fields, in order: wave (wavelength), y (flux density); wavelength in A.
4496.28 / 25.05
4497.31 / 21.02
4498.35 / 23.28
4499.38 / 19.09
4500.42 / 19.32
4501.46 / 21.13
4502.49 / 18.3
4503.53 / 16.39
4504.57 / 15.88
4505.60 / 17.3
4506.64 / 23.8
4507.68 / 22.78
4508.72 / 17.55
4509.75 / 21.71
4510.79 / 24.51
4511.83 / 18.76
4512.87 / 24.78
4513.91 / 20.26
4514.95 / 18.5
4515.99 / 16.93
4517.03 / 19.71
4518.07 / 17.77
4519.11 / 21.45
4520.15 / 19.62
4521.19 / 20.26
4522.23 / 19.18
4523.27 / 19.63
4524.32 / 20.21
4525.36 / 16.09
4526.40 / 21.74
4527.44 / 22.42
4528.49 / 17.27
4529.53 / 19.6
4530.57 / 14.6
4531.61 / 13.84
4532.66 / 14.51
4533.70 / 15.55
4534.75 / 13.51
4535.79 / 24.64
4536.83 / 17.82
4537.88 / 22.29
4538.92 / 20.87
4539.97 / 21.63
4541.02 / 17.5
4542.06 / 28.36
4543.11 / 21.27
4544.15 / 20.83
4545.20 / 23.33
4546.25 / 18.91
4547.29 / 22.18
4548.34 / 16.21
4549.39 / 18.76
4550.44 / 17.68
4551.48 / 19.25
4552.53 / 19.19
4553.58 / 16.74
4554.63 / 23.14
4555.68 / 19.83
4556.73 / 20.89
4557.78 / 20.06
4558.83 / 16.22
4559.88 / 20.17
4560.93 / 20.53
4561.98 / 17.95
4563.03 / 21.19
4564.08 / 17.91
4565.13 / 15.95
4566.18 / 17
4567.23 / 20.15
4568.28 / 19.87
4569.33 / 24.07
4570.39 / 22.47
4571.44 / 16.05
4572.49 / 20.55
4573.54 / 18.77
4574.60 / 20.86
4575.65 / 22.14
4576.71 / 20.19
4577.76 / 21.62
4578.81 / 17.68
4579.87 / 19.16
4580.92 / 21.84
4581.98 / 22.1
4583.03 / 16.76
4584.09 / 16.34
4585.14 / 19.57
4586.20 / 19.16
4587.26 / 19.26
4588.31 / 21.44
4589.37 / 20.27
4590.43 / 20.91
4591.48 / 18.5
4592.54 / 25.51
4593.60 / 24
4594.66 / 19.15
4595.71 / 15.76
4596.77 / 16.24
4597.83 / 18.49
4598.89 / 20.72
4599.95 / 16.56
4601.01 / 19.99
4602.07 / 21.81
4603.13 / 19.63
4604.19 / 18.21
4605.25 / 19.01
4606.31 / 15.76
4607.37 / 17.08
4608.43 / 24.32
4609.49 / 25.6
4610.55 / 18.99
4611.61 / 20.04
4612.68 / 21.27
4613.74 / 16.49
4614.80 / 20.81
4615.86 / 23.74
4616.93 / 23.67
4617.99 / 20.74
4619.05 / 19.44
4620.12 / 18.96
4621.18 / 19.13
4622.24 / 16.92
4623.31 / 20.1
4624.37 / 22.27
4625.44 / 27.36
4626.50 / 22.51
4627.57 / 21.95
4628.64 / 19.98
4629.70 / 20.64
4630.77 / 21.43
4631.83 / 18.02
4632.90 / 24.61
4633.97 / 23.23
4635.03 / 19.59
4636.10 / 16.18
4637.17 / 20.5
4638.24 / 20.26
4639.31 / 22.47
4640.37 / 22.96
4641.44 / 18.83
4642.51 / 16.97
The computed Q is -2.6 A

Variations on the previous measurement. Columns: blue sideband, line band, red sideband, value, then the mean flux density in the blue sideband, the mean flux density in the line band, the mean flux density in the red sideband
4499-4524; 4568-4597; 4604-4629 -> 0.4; 19.8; 20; 20.6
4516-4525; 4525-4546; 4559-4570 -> 0.1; 19.5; 19.4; 19.4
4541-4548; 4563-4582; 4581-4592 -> 0.4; 21.9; 19.9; 19.5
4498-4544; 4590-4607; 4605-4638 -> 0.9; 19.6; 19.4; 20.7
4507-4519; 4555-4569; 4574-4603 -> 0.6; 20.4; 19.2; 19.8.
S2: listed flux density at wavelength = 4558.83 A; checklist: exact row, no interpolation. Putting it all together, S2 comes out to 16.22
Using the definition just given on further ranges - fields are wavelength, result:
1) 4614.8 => 20.81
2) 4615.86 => 23.74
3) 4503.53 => 16.39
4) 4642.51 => 16.97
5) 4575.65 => 22.14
